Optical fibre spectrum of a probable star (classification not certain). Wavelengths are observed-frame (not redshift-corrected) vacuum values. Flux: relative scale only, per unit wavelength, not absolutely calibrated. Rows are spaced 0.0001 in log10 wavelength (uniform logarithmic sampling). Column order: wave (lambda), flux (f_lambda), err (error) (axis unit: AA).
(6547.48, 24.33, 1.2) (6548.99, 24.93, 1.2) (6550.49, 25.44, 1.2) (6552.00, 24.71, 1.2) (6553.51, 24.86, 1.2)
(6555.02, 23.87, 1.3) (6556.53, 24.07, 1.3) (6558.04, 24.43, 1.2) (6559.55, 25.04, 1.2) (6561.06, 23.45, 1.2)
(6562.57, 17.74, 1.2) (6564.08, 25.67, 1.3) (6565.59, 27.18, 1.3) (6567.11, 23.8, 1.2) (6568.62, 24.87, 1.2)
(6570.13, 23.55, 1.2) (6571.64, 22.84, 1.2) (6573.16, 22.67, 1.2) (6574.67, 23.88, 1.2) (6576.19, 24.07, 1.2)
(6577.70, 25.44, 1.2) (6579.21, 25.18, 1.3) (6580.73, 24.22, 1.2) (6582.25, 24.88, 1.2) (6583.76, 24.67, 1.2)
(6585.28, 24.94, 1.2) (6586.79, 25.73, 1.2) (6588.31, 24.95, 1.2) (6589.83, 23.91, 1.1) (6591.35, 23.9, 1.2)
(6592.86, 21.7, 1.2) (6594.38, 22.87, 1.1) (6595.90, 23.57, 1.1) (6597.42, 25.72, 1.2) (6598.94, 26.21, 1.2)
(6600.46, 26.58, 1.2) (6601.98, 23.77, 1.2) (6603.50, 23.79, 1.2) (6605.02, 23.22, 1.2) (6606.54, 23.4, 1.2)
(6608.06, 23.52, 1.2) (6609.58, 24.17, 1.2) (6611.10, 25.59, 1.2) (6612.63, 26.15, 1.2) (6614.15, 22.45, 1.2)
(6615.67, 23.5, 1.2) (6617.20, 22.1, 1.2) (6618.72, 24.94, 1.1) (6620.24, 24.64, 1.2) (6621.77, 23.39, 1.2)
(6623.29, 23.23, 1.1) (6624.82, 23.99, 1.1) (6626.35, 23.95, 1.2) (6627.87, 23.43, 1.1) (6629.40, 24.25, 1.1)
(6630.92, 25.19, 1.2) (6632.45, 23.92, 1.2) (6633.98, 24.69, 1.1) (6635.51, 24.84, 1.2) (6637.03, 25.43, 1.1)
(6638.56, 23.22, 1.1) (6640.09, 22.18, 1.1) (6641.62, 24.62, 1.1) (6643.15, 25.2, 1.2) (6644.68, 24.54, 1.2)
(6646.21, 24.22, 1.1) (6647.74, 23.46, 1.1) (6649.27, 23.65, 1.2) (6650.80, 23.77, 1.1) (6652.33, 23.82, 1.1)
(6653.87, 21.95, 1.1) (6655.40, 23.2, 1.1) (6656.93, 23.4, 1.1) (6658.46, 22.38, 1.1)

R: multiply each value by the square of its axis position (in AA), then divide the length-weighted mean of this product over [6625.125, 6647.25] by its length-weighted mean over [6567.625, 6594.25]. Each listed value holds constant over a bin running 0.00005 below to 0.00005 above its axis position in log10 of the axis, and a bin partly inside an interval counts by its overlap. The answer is 1.02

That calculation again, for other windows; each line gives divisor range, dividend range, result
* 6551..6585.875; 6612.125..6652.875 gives 1.01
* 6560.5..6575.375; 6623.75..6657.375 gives 1.04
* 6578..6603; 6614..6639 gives 0.99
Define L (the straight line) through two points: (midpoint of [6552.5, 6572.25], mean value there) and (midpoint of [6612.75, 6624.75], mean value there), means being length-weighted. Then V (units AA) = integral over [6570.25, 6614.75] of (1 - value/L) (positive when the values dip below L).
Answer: -0.9 AA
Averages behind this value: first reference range 24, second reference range 23.6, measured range 24.3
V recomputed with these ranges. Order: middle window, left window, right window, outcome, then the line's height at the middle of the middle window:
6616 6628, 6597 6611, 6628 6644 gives 0.3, 24.4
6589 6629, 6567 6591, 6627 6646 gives 0.5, 24.3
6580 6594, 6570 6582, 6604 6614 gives -0.1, 24.1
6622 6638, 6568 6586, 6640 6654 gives -0.2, 24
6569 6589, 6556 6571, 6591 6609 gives -0.3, 24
